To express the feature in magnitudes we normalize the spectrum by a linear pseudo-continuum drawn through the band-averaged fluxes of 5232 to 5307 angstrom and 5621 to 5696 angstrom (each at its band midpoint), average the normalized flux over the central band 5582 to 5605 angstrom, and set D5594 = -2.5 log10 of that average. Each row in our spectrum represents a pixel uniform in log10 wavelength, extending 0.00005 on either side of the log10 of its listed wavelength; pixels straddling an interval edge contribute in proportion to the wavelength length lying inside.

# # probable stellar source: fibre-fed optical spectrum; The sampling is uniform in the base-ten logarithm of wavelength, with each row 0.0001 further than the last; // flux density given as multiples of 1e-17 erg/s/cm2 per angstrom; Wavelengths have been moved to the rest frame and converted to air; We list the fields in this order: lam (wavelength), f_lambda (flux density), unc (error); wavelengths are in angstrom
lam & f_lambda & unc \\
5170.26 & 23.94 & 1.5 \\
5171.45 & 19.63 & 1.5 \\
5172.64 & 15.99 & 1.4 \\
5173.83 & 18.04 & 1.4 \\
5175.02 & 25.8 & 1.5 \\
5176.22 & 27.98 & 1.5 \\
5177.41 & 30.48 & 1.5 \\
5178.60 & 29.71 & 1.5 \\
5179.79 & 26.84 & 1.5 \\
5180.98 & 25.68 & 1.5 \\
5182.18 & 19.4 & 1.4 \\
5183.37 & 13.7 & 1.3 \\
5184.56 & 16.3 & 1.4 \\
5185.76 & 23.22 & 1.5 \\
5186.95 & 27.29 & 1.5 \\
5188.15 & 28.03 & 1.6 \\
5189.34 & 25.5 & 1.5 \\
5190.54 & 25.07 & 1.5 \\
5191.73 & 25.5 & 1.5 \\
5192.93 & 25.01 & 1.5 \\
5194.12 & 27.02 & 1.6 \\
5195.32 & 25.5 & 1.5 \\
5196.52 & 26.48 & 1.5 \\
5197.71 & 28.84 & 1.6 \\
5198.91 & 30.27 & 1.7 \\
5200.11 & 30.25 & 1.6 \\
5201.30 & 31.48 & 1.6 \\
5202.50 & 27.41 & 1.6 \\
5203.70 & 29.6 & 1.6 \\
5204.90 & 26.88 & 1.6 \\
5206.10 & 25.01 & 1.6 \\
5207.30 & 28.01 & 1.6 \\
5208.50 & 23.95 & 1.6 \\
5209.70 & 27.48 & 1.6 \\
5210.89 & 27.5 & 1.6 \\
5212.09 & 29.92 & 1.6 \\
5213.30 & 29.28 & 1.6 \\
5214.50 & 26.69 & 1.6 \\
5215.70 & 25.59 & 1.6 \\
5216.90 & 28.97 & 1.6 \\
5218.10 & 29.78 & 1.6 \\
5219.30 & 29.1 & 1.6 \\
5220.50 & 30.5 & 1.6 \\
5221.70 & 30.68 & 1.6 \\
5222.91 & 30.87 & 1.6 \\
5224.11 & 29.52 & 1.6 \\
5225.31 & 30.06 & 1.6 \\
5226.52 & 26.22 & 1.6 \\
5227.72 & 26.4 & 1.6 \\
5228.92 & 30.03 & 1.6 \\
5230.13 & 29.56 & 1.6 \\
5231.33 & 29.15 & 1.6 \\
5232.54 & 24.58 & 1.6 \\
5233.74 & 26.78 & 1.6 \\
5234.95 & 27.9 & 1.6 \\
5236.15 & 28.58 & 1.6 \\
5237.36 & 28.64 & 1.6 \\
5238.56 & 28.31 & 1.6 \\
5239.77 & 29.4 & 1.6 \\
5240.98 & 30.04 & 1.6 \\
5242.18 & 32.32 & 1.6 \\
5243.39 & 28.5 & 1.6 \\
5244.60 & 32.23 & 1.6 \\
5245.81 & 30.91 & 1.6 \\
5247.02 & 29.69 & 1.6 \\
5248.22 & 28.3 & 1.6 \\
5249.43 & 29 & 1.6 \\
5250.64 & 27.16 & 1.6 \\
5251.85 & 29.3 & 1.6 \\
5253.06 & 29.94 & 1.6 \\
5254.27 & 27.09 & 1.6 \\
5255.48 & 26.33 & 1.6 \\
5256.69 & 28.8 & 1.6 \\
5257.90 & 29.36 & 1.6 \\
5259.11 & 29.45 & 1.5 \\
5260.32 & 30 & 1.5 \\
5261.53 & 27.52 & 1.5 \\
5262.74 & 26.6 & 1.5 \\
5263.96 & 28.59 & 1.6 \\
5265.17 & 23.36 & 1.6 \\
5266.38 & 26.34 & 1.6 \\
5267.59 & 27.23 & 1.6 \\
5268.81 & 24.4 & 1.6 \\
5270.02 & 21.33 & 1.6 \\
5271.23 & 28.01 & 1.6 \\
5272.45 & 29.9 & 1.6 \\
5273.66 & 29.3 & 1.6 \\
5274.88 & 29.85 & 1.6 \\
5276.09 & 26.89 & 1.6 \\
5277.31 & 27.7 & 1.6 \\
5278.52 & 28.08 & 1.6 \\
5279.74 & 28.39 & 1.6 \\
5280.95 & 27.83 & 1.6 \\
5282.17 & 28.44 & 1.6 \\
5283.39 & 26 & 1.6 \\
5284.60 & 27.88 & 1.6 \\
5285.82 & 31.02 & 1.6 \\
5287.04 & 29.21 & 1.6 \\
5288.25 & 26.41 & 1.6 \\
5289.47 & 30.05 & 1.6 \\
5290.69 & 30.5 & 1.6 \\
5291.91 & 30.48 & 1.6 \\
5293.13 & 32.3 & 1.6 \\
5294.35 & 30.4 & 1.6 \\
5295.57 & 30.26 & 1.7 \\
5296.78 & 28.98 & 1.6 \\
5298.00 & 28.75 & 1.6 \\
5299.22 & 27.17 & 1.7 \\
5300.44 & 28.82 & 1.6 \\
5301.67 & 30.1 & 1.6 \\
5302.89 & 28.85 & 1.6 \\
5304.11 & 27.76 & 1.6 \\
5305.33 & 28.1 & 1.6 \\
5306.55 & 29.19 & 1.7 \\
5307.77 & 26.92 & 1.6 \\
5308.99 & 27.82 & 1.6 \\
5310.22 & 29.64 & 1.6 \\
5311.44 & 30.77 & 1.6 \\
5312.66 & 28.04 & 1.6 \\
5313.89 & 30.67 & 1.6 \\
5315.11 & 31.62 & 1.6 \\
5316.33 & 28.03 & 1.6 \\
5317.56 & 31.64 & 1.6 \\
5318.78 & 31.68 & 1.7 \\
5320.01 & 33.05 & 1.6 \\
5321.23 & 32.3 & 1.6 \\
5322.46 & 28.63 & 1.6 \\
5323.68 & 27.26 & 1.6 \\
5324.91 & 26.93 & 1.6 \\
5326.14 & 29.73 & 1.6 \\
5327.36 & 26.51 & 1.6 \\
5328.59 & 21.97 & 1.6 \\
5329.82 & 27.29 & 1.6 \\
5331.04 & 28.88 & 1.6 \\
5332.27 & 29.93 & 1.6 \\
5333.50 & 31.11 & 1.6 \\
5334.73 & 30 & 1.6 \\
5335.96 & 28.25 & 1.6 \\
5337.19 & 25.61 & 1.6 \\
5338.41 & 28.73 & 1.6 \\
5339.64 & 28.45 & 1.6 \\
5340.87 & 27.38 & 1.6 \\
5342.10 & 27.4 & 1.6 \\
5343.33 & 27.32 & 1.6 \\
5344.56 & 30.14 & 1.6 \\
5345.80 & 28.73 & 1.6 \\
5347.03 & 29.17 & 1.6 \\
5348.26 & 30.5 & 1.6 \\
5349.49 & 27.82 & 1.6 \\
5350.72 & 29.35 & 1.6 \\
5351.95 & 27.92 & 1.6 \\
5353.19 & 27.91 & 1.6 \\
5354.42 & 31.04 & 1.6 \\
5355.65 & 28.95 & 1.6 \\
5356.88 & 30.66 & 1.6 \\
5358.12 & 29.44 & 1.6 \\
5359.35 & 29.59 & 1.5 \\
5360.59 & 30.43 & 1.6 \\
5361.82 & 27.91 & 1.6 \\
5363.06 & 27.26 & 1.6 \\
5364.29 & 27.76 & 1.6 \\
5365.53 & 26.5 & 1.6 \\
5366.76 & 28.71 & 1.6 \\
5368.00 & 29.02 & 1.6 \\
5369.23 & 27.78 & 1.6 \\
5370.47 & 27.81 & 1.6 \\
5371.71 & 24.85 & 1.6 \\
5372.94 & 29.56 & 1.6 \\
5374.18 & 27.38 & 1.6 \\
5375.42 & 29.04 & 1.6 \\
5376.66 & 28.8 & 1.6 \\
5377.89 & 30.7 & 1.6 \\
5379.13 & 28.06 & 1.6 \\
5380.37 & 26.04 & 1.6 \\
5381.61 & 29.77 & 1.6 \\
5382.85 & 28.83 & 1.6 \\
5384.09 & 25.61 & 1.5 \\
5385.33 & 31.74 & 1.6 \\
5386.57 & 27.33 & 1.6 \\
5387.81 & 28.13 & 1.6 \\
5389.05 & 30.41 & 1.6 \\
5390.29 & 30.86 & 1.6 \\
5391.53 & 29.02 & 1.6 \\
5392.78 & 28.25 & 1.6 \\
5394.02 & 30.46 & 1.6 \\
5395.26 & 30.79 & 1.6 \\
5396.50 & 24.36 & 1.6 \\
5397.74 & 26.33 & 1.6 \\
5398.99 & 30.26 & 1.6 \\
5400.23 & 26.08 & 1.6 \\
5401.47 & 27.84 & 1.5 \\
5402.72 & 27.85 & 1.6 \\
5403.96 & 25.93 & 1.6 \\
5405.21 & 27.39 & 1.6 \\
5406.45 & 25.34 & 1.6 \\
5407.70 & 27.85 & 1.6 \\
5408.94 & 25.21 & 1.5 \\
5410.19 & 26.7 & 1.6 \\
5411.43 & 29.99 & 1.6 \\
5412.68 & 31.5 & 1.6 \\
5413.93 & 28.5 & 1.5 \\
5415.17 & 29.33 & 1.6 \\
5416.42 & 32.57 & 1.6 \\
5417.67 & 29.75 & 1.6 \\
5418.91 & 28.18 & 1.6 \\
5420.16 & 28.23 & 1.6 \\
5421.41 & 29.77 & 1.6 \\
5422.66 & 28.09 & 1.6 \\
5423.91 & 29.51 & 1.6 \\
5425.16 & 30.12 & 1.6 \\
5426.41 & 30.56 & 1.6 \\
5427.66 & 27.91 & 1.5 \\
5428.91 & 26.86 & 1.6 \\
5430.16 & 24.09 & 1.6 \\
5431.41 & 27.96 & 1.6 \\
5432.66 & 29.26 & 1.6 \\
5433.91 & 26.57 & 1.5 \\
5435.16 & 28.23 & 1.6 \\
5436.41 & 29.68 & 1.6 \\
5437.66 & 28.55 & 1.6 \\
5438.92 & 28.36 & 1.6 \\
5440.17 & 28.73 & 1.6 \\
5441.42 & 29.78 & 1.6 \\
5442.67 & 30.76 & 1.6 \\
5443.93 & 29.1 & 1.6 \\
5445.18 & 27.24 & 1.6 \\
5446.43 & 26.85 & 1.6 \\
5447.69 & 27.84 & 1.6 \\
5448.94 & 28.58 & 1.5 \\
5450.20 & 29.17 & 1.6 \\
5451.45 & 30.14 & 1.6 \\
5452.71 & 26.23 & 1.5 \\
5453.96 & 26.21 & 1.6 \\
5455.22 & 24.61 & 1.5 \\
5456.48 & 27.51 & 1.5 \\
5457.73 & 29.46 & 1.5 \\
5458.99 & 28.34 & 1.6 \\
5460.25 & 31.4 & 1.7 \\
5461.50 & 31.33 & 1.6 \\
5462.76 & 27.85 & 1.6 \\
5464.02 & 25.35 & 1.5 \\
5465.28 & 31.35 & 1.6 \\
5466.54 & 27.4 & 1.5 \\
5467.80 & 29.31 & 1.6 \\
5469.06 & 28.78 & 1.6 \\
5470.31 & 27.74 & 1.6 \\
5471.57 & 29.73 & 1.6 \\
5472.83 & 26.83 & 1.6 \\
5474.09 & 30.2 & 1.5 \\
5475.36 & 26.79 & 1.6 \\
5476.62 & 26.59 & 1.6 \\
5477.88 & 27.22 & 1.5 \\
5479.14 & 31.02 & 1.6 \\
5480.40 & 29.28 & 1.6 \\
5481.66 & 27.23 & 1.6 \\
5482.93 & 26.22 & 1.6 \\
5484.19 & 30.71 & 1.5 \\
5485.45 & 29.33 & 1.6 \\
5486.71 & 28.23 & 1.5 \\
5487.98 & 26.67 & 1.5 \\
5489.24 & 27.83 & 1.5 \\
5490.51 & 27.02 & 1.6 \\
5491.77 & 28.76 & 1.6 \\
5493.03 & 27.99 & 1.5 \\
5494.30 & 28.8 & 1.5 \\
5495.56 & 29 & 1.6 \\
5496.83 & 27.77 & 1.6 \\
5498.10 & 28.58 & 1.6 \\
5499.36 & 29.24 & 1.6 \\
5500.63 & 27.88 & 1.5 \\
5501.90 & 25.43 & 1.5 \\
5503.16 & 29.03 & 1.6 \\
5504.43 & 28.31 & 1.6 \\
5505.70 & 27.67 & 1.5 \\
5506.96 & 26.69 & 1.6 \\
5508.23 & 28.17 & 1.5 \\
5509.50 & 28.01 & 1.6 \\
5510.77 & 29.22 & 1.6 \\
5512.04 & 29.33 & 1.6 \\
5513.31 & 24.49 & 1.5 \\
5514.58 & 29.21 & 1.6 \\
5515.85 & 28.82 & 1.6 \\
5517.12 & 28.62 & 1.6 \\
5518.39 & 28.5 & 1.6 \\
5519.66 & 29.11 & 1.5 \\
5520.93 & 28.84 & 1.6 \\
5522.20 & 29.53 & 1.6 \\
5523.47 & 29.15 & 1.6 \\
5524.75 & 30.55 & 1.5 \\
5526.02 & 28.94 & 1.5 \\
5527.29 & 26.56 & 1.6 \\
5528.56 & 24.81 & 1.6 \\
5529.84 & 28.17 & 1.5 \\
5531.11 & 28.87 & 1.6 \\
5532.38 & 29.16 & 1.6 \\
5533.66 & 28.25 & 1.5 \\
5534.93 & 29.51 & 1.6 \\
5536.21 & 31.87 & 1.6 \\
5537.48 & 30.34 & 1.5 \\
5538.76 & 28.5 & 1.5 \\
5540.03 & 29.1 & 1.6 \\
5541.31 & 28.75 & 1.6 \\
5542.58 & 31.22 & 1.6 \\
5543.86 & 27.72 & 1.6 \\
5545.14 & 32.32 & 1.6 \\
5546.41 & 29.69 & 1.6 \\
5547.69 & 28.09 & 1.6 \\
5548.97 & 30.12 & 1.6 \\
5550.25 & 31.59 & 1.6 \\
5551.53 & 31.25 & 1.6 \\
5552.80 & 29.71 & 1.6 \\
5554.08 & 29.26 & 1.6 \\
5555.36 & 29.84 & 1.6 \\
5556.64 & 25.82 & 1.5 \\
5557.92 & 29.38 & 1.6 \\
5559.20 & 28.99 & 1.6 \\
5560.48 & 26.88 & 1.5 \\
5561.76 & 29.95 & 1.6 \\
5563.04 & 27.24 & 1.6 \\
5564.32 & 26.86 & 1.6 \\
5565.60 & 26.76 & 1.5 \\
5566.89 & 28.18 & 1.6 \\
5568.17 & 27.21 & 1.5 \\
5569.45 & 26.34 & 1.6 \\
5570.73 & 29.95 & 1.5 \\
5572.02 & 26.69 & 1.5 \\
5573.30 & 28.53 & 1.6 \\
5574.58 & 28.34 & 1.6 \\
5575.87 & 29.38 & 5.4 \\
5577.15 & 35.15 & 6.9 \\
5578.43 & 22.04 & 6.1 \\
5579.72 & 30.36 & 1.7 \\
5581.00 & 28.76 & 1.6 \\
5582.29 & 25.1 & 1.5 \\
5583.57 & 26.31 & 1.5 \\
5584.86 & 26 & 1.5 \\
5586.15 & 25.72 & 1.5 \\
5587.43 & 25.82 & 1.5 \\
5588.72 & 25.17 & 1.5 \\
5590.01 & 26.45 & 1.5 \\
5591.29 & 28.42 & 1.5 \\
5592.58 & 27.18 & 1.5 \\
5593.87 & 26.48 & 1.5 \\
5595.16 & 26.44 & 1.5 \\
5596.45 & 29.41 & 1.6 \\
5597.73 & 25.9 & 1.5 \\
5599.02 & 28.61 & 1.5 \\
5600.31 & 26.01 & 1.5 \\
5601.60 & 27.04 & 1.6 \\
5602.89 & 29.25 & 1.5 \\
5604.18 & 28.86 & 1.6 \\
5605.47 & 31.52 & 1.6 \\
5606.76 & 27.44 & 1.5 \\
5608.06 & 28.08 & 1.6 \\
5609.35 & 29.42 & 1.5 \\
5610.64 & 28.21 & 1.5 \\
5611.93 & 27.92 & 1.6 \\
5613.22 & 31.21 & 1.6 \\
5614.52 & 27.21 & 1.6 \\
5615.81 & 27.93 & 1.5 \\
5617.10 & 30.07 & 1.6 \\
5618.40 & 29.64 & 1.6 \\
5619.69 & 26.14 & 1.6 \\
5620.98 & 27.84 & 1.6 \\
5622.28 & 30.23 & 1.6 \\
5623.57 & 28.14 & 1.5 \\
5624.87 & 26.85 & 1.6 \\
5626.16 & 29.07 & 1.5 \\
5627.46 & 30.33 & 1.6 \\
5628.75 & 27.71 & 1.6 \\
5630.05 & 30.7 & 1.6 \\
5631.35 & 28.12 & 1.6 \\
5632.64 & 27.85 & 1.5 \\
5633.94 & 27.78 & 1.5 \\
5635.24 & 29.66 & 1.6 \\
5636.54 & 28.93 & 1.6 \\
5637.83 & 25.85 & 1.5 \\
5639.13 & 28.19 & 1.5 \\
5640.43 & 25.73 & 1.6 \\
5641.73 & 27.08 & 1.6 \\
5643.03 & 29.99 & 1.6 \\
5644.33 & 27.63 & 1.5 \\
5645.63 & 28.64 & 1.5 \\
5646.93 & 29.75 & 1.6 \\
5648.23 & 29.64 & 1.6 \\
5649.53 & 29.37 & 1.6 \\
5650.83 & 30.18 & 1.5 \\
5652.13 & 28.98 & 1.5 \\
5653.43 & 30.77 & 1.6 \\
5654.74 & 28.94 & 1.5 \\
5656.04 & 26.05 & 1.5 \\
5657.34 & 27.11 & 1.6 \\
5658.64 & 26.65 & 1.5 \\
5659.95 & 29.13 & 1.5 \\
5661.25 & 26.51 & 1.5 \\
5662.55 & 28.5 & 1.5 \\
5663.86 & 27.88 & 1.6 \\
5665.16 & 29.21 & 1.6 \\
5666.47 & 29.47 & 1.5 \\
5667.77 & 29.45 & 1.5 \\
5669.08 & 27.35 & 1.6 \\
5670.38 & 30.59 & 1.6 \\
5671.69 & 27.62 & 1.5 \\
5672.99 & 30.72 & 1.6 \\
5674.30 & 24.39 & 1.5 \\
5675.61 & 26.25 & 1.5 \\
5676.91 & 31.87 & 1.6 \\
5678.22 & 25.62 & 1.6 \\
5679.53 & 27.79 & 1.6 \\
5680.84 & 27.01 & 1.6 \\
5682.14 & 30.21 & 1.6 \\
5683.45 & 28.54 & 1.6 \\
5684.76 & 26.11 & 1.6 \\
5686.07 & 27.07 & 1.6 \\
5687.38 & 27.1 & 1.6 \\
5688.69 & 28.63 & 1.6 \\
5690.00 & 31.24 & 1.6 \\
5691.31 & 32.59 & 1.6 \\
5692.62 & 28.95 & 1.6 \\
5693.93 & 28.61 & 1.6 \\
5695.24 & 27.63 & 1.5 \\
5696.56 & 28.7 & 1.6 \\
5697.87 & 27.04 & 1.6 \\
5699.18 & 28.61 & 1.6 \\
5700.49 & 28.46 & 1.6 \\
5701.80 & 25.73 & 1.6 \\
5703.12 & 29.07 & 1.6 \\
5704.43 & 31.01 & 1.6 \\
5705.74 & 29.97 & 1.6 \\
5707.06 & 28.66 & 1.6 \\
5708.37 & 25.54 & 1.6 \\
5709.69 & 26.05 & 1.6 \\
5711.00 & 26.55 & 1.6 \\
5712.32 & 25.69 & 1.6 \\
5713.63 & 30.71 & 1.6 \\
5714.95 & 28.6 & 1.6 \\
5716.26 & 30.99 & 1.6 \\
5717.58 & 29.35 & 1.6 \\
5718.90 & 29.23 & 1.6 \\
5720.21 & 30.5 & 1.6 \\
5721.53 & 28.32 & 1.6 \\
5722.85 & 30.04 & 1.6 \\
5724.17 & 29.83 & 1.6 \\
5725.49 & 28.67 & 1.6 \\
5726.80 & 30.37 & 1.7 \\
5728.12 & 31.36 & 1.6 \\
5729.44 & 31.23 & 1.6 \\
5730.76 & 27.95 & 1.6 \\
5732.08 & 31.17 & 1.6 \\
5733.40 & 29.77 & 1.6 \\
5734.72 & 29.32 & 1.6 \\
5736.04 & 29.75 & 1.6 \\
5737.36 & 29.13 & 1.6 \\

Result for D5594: 0.058 mag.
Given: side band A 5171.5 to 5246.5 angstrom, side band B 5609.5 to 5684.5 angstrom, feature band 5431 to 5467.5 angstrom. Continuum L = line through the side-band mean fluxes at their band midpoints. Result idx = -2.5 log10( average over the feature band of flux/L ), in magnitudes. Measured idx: -0.02 mag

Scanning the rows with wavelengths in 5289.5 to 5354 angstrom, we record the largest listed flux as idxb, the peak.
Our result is 33.05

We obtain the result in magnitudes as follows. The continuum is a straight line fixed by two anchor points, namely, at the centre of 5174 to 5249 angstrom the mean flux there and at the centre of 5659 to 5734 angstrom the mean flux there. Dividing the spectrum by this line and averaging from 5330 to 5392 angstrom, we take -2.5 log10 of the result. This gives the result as -0.030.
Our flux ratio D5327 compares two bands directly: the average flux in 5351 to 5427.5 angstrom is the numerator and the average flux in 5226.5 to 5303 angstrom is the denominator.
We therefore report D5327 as 1.0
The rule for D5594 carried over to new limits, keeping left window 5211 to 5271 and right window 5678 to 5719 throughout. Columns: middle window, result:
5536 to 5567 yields -0.030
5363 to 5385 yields 0.012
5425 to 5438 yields 0.010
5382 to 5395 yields -0.029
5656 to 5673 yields 0.002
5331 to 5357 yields -0.018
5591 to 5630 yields 0.002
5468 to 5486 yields -0.003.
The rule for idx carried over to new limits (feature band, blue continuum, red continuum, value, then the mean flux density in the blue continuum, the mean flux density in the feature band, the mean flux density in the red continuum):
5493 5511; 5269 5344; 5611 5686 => 0.016 mag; 28.7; 28.1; 28.4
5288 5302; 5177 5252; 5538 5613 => -0.068 mag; 27.6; 29.6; 28.2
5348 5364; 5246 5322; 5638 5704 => -0.017 mag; 28.7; 29.1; 28.4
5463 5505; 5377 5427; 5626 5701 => 0.012 mag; 28.6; 28.2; 28.4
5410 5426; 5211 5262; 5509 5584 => -0.028 mag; 28.9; 29.5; 28.7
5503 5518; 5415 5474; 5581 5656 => 0.011 mag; 28.5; 28.1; 28.1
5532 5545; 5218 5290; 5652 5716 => -0.046 mag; 28.4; 29.5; 28.3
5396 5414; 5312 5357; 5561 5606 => 0.045 mag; 28.9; 27.4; 27.6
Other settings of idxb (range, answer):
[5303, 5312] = 30.77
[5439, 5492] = 31.4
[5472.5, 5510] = 31.02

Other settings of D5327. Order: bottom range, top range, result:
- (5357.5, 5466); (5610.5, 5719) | 1.00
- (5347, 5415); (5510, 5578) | 1.02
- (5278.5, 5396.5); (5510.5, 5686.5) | 0.98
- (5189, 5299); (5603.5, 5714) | 1.00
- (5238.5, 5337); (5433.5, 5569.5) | 0.99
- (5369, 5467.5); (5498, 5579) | 1.01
